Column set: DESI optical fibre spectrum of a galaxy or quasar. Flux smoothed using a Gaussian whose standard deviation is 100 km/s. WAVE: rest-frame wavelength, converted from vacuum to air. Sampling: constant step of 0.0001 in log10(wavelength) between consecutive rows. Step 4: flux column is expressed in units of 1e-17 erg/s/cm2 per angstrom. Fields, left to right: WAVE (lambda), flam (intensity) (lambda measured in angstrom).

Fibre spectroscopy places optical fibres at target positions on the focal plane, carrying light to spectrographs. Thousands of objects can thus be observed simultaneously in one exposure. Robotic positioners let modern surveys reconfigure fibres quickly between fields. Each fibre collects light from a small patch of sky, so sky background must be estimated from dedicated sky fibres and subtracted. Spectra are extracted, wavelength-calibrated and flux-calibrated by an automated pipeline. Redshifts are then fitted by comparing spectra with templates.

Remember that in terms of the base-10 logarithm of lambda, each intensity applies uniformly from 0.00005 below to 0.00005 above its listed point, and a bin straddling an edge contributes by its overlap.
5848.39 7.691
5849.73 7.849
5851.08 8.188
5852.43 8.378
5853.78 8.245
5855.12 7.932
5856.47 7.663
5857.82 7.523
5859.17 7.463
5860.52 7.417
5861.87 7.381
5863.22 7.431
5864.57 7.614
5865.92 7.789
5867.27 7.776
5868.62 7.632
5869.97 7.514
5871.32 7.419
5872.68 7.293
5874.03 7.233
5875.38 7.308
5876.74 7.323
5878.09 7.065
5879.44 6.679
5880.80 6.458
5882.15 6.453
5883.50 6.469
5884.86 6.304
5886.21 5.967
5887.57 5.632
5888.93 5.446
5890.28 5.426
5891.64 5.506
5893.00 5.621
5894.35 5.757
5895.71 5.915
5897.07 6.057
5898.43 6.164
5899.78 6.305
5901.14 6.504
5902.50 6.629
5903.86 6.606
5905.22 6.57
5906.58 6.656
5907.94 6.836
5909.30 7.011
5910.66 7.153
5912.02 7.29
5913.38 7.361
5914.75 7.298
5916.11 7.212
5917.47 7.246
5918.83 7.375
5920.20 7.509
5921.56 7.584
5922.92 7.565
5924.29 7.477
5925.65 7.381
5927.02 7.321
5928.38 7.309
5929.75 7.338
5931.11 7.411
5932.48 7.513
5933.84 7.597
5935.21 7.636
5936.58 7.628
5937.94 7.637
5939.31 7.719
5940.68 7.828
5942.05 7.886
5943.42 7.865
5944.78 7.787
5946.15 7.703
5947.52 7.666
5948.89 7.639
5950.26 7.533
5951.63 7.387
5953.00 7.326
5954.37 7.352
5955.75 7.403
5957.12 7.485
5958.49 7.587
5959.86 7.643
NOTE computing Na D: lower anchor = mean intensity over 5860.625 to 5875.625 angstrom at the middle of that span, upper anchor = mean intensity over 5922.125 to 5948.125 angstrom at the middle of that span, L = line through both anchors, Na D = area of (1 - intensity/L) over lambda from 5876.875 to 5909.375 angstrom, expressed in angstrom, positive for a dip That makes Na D 5.5 angstrom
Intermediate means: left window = 7.49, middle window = 6.26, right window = 7.59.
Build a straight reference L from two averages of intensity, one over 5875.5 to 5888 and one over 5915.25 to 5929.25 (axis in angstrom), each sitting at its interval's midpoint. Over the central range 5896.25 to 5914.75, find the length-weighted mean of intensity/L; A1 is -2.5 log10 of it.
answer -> 0.052 mag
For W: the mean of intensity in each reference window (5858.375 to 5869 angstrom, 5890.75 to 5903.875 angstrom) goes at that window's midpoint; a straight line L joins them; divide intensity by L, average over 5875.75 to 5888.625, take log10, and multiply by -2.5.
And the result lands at 0.046 mag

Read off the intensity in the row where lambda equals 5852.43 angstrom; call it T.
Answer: 8.378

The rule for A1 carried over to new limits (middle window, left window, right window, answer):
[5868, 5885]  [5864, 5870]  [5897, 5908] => 0.05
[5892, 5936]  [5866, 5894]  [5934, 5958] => 0.03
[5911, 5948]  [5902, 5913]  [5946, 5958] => -0.05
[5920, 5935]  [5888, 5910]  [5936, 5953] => -0.05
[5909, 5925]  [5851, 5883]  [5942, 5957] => 0.03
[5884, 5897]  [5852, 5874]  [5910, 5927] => 0.29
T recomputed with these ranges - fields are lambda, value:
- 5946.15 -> 7.703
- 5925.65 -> 7.381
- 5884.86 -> 6.304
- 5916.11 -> 7.212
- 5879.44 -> 6.679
